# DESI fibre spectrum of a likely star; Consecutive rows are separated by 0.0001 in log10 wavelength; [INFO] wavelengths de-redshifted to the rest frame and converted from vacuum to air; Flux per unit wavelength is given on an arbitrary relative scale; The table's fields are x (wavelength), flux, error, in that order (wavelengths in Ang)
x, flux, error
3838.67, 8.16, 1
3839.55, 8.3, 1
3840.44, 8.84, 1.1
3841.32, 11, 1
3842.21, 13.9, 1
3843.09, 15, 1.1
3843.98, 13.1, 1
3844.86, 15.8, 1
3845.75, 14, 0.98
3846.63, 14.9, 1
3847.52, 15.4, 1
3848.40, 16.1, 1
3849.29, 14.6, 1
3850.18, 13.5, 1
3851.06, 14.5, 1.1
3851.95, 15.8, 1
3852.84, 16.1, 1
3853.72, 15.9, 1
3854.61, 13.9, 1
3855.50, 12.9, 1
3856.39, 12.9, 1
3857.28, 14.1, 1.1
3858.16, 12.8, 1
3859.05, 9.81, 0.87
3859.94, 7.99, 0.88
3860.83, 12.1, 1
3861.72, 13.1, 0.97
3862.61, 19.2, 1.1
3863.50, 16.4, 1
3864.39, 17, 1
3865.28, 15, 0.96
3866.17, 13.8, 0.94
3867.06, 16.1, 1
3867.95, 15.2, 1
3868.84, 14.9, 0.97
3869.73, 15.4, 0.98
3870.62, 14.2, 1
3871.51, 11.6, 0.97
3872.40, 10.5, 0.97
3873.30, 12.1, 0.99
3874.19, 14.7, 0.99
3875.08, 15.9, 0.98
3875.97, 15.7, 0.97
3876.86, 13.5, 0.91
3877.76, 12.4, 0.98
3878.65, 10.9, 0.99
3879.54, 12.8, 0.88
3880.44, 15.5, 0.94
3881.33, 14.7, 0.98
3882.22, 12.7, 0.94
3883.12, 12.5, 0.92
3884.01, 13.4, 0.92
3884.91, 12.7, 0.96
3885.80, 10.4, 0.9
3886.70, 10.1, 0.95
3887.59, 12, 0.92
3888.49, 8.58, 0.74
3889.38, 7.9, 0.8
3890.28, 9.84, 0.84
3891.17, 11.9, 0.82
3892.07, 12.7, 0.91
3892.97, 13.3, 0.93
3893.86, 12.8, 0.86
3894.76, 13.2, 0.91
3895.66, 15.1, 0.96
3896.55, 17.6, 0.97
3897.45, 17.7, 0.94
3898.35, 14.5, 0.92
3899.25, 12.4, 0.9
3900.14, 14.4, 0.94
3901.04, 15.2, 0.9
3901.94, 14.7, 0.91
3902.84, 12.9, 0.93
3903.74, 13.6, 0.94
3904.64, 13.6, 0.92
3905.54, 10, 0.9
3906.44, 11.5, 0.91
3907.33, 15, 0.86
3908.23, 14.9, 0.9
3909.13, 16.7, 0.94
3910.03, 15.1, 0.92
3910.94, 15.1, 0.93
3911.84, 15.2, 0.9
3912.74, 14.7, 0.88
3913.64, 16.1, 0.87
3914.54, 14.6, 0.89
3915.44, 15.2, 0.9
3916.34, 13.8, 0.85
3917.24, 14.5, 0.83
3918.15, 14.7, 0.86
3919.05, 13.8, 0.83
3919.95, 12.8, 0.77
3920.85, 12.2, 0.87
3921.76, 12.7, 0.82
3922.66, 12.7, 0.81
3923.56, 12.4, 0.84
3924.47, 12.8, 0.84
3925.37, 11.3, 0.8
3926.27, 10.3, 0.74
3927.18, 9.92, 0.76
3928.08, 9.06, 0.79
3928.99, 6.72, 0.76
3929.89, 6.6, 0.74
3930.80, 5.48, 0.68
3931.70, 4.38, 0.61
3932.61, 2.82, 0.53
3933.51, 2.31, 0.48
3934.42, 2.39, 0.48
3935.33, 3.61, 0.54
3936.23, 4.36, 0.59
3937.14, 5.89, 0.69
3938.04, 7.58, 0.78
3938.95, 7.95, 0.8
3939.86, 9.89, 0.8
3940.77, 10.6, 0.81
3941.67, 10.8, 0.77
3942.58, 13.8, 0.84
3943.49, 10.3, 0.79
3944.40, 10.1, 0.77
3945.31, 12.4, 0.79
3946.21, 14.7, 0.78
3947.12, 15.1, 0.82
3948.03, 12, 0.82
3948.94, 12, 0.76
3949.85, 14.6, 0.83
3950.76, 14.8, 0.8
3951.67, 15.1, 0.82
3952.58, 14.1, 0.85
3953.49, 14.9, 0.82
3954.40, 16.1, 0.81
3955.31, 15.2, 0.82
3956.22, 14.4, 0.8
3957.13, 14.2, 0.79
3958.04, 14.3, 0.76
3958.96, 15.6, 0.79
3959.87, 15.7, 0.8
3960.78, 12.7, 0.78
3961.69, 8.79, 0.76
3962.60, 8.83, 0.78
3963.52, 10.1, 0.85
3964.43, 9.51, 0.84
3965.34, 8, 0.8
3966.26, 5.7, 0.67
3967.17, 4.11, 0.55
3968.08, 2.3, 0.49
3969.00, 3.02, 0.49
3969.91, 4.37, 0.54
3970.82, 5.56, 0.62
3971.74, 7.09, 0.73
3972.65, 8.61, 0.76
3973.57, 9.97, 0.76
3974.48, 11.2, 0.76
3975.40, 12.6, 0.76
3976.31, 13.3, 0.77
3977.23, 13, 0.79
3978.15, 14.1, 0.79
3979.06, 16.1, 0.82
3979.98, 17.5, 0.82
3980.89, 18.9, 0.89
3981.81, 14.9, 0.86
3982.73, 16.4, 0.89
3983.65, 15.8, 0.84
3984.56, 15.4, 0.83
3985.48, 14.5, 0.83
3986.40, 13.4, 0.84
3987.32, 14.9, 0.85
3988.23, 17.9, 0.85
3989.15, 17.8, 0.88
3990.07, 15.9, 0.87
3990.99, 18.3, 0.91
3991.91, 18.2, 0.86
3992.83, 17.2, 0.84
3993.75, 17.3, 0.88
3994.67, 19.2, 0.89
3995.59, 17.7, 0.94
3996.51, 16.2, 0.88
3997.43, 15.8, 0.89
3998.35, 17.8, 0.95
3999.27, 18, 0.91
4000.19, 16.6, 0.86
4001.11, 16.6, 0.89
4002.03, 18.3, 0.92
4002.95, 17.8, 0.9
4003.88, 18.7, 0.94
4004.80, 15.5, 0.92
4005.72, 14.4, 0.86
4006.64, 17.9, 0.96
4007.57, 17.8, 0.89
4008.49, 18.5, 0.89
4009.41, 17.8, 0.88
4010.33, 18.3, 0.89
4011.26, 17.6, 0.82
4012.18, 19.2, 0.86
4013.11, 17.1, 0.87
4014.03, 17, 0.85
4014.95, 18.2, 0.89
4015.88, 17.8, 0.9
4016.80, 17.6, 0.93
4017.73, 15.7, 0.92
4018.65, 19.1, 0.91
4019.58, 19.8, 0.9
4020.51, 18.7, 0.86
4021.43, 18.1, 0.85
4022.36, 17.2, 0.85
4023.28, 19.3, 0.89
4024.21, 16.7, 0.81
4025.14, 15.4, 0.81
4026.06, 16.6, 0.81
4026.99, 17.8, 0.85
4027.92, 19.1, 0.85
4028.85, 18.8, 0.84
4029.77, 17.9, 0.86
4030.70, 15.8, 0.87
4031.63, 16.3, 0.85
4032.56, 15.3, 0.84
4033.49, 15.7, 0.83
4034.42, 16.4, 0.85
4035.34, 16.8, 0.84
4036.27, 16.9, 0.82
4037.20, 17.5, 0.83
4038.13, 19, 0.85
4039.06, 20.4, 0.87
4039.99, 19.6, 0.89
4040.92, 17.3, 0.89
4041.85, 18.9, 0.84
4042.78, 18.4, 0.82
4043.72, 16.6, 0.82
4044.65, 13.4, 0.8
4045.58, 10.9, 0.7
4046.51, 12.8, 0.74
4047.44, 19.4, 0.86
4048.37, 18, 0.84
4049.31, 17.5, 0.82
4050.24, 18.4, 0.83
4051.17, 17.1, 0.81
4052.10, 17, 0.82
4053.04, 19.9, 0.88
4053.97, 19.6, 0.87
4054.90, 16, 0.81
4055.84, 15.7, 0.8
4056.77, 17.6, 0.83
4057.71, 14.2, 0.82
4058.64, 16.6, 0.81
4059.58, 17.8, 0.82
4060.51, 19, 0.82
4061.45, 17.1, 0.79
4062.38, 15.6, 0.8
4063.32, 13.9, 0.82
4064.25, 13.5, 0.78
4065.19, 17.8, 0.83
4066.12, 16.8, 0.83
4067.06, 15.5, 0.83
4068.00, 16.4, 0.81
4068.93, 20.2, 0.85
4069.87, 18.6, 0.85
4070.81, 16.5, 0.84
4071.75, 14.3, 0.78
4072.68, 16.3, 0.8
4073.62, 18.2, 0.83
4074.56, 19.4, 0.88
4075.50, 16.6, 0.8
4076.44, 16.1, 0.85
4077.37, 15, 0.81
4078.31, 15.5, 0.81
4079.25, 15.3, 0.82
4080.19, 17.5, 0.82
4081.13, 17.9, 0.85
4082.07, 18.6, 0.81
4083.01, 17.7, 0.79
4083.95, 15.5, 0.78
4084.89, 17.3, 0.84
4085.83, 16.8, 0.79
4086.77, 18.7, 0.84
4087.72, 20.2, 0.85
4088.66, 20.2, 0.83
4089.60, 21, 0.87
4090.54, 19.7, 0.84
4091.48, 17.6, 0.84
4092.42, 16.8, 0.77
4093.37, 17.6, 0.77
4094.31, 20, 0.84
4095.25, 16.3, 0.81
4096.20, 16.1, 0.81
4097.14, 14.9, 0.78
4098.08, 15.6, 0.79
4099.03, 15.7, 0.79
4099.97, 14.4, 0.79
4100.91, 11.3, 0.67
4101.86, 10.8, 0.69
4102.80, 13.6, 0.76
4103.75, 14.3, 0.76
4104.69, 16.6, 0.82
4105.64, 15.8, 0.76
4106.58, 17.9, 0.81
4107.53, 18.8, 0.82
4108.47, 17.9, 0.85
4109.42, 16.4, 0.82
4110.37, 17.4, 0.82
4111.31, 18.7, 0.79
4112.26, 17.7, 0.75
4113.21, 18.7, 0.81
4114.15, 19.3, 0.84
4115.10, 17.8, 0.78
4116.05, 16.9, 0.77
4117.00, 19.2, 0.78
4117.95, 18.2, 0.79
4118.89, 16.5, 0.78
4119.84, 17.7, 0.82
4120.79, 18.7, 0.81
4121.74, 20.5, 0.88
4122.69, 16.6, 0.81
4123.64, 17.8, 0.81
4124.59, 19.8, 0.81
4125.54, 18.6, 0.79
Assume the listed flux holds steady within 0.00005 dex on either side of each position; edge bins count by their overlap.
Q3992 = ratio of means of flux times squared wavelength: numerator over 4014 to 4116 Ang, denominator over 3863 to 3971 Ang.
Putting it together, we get 1.5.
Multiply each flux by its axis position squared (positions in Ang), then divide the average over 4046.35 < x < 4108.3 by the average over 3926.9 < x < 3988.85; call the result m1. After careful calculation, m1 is 1.64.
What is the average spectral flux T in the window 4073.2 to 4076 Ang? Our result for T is 18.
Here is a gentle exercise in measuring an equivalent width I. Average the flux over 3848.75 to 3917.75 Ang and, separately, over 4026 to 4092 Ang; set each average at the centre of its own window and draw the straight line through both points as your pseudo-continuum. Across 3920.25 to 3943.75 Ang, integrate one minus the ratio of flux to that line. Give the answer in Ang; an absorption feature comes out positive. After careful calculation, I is 10.0 Ang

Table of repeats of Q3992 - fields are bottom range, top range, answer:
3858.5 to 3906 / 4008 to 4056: 1.41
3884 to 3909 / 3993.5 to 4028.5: 1.44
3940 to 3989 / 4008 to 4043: 1.49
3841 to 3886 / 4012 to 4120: 1.36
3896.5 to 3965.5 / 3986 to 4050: 1.51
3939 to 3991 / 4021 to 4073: 1.43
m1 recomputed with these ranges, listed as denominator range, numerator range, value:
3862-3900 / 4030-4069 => 1.35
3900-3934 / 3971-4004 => 1.34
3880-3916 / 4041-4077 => 1.35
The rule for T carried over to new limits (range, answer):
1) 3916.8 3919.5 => 14.3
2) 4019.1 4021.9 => 18.8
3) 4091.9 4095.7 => 17.7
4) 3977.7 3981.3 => 16.7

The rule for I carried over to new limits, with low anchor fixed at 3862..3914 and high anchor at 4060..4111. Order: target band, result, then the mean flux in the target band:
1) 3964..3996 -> 4.93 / 12.9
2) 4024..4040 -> -1.34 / 17.3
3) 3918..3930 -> 2.48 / 11.3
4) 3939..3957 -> 1.92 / 13.1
